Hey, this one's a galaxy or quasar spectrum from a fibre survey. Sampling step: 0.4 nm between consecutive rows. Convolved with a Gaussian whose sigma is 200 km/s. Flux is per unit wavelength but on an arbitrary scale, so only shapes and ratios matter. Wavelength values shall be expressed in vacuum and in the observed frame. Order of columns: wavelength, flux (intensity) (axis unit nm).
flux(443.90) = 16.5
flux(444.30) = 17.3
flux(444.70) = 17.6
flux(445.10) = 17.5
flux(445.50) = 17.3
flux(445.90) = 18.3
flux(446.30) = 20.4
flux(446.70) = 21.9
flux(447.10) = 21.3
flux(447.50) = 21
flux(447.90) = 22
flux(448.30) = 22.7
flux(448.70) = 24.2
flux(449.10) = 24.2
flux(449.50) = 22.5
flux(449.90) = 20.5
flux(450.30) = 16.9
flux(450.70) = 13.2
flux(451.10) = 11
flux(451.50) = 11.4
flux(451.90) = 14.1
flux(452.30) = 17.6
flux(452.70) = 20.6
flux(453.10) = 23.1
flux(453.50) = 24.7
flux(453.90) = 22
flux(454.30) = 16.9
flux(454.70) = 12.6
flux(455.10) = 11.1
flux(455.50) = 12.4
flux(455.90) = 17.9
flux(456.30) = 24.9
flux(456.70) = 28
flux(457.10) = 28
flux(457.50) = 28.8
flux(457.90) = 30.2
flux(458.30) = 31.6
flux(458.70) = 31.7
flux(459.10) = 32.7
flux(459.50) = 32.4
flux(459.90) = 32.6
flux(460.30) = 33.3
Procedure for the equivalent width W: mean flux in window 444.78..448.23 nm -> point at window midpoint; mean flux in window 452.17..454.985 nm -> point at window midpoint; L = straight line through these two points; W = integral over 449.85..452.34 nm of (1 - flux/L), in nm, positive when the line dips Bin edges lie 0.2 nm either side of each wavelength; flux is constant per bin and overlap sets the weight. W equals 0.66 nm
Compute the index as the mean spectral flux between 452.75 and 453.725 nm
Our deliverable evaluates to 23.3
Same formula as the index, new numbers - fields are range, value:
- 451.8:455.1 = 18.6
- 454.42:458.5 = 22.4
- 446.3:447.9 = 21.4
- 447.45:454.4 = 19.4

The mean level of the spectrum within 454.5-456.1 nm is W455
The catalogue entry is 13.5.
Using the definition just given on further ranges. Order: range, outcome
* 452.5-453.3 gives 21.9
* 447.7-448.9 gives 23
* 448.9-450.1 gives 22.4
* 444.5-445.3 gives 17.6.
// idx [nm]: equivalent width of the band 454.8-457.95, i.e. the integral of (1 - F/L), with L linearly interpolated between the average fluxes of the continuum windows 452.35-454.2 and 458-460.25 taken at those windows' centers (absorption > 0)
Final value 0.66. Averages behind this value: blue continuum 21.9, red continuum 32.2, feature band 22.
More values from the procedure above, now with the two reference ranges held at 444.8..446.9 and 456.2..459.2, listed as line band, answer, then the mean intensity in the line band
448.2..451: 0.25 nm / 20.2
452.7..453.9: 0.12 nm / 23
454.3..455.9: 0.81 nm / 13.4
